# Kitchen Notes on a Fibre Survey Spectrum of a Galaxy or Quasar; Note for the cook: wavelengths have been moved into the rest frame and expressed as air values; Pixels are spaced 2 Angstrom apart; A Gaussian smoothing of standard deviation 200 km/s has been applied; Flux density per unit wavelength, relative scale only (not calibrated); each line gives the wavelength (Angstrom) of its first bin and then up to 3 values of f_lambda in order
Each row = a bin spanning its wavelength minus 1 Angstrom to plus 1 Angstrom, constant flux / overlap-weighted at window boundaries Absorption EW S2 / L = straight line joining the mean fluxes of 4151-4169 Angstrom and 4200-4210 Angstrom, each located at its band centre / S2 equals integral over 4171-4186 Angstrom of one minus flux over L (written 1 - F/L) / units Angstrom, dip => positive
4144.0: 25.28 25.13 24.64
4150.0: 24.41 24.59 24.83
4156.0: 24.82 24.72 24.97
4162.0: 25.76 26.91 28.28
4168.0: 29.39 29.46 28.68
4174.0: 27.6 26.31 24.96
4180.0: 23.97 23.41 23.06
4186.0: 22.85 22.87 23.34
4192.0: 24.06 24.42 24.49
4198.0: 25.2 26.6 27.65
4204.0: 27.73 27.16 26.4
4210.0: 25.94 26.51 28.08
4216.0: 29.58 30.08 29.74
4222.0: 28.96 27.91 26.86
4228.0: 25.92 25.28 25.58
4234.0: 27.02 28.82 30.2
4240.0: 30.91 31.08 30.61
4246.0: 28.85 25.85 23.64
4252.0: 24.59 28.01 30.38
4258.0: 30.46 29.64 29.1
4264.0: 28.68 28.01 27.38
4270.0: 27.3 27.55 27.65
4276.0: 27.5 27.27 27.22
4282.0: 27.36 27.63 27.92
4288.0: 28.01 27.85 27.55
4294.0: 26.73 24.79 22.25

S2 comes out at 0.7 Angstrom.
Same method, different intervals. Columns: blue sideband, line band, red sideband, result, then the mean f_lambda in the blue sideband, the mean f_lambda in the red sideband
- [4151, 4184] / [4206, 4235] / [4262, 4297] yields -0.7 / 26.1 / 27.5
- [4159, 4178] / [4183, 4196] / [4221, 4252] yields 1.9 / 27.4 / 27.7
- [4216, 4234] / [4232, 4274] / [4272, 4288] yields -1.1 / 27.6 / 27.5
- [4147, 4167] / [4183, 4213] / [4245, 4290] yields 1.2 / 25.4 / 27.7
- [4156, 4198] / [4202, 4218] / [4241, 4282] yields -0.6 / 25.5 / 28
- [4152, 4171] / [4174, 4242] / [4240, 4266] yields 2.5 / 26.5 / 28.5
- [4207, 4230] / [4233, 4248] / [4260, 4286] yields -0.9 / 27.7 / 27.8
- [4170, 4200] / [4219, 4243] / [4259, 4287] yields -1.6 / 24.9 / 27.9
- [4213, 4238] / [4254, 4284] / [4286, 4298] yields -1.2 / 27.9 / 26.7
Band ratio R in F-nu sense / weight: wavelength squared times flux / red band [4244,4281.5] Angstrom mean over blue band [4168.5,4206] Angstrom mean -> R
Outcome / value 1.13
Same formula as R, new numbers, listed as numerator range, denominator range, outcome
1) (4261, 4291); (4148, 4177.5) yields 1.11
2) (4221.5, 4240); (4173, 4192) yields 1.16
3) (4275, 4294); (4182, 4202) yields 1.19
